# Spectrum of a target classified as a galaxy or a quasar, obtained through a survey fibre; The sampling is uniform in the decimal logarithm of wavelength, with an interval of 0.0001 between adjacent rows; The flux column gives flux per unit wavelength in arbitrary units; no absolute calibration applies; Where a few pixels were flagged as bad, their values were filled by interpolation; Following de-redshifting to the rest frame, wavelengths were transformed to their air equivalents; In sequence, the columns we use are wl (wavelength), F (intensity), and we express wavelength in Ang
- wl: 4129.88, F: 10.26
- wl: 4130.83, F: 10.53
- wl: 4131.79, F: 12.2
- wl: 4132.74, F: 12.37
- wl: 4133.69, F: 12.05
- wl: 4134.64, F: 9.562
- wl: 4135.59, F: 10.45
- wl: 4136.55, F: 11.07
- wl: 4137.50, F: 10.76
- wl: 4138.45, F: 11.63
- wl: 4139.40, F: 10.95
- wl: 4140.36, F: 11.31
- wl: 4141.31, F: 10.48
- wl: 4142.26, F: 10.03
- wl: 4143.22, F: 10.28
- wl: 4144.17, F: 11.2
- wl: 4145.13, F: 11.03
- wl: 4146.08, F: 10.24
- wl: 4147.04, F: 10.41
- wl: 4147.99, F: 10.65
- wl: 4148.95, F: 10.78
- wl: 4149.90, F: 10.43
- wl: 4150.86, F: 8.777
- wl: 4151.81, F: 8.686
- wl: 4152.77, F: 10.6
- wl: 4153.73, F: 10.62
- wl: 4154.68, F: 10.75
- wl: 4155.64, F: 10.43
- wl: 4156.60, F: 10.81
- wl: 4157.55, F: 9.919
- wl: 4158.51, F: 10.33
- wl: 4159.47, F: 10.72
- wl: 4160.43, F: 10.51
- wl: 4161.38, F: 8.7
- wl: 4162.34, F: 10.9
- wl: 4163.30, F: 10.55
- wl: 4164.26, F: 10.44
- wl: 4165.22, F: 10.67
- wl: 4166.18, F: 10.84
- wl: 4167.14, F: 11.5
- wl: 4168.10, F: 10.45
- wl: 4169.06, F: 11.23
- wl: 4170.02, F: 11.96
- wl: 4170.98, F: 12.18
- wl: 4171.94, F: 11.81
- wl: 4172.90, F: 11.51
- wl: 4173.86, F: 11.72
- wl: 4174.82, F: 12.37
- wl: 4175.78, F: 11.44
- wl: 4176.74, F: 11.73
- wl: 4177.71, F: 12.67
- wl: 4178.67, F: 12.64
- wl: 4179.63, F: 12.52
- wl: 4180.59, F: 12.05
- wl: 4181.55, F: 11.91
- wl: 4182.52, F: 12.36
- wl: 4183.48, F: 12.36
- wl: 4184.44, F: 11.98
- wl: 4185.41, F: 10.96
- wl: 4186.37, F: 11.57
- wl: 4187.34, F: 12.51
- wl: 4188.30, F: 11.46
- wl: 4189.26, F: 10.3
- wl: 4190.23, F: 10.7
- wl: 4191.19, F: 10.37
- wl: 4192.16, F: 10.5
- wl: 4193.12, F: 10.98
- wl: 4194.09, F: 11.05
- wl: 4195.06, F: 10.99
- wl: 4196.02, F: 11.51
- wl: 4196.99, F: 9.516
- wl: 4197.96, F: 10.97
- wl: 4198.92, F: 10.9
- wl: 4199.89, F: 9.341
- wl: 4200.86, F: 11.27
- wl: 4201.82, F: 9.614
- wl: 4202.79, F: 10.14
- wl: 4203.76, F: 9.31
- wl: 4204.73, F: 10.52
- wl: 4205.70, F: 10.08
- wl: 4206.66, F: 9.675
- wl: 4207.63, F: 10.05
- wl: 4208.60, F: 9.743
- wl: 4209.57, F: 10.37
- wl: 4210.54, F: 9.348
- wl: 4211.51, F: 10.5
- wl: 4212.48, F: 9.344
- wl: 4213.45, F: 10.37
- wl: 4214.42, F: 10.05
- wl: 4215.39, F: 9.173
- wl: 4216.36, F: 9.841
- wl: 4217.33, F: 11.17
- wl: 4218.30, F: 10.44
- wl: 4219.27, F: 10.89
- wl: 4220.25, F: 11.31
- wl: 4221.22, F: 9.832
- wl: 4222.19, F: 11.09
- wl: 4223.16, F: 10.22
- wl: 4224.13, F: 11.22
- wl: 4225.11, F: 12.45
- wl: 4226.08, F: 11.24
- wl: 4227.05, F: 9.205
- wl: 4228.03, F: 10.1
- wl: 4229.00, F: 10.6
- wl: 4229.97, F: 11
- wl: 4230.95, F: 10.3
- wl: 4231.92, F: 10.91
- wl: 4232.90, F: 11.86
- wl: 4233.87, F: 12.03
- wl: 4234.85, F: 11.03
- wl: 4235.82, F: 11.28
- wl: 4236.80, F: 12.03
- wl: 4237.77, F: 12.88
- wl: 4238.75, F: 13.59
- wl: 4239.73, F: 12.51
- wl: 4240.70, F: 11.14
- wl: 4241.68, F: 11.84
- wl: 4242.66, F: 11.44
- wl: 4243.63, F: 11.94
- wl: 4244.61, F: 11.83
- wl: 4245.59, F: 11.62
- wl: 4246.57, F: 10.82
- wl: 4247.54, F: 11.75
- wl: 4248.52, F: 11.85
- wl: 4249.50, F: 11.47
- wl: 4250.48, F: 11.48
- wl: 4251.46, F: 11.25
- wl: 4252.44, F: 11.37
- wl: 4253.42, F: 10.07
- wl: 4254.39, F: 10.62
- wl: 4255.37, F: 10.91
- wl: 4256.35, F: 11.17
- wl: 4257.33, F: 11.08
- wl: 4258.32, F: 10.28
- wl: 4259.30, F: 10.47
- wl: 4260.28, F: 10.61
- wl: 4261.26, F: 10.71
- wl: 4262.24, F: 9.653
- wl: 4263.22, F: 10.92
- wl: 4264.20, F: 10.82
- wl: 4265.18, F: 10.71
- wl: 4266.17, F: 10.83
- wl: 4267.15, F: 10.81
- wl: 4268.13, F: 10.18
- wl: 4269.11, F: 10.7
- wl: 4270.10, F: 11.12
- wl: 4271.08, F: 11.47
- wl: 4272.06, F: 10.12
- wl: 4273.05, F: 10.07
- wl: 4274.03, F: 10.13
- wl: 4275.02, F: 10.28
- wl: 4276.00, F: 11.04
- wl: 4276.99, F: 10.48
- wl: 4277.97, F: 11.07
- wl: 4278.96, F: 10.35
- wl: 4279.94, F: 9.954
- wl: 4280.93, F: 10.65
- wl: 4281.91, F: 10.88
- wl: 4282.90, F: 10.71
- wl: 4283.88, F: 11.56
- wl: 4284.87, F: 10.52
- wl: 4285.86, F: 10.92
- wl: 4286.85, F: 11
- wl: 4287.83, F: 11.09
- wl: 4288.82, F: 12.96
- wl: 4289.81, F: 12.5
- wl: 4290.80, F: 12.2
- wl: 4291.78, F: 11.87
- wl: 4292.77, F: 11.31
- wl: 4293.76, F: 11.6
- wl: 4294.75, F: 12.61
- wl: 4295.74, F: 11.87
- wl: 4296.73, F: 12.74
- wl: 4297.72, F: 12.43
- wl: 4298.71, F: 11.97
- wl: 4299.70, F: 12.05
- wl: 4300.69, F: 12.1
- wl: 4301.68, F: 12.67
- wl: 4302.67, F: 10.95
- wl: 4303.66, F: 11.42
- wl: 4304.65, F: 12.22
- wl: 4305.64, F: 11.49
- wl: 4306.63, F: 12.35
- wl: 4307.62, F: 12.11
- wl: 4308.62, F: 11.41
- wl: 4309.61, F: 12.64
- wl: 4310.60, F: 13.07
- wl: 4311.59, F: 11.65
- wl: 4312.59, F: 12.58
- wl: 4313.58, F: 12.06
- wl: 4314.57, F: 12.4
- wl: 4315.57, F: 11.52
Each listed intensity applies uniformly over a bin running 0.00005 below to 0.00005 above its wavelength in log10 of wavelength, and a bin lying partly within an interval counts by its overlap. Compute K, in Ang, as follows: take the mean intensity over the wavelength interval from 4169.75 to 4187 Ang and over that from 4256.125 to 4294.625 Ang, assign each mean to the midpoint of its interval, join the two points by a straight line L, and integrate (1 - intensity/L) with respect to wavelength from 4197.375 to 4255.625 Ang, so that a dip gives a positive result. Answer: 3.0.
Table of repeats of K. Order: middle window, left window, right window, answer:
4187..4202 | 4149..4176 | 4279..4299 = 0.3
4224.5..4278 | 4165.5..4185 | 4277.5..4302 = 2.7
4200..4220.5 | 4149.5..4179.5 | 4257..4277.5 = 1.2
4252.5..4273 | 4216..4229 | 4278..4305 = 1.0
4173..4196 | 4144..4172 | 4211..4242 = -1.9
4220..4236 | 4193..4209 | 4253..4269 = -0.7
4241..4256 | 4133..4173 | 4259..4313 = -0.3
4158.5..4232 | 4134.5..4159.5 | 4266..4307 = -0.5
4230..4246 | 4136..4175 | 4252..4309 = -1.0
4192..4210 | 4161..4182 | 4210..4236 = 1.0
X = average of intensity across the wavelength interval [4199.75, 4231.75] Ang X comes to 10.3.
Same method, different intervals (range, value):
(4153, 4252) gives 11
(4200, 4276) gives 10.8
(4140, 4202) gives 11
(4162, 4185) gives 11.7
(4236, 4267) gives 11.3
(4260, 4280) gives 10.6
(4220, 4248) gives 11.4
